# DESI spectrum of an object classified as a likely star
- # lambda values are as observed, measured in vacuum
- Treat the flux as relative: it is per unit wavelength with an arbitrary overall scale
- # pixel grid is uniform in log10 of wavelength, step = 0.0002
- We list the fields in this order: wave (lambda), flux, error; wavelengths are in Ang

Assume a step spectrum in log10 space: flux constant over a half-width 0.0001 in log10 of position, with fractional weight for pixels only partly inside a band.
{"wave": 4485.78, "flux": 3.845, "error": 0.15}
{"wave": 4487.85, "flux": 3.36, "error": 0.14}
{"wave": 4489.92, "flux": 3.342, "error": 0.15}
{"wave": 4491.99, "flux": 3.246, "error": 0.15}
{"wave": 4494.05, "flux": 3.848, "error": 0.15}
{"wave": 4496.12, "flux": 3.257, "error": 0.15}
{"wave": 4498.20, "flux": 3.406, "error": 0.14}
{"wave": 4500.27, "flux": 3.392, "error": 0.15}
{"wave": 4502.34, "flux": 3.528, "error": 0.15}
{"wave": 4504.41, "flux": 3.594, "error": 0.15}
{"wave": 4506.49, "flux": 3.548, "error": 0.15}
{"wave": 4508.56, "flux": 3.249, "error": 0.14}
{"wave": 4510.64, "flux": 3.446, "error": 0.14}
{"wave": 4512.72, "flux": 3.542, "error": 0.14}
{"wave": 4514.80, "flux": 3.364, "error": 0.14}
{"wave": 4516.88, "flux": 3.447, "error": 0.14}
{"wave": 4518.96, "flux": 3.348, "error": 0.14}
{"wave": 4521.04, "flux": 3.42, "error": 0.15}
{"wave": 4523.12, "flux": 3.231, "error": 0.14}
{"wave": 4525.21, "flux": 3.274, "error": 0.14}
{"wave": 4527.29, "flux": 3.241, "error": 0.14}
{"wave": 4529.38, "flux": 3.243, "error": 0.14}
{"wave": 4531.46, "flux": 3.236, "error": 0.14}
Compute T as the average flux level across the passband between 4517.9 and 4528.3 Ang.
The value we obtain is 3.3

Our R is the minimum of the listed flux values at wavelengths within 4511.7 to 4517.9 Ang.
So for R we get 3.364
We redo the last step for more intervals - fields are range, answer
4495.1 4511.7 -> 3.249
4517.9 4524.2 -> 3.231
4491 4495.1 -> 3.246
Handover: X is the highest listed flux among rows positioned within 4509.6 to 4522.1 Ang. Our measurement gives 3.542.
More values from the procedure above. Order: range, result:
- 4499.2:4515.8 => 3.594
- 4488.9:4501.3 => 3.848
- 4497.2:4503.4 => 3.528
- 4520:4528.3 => 3.42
